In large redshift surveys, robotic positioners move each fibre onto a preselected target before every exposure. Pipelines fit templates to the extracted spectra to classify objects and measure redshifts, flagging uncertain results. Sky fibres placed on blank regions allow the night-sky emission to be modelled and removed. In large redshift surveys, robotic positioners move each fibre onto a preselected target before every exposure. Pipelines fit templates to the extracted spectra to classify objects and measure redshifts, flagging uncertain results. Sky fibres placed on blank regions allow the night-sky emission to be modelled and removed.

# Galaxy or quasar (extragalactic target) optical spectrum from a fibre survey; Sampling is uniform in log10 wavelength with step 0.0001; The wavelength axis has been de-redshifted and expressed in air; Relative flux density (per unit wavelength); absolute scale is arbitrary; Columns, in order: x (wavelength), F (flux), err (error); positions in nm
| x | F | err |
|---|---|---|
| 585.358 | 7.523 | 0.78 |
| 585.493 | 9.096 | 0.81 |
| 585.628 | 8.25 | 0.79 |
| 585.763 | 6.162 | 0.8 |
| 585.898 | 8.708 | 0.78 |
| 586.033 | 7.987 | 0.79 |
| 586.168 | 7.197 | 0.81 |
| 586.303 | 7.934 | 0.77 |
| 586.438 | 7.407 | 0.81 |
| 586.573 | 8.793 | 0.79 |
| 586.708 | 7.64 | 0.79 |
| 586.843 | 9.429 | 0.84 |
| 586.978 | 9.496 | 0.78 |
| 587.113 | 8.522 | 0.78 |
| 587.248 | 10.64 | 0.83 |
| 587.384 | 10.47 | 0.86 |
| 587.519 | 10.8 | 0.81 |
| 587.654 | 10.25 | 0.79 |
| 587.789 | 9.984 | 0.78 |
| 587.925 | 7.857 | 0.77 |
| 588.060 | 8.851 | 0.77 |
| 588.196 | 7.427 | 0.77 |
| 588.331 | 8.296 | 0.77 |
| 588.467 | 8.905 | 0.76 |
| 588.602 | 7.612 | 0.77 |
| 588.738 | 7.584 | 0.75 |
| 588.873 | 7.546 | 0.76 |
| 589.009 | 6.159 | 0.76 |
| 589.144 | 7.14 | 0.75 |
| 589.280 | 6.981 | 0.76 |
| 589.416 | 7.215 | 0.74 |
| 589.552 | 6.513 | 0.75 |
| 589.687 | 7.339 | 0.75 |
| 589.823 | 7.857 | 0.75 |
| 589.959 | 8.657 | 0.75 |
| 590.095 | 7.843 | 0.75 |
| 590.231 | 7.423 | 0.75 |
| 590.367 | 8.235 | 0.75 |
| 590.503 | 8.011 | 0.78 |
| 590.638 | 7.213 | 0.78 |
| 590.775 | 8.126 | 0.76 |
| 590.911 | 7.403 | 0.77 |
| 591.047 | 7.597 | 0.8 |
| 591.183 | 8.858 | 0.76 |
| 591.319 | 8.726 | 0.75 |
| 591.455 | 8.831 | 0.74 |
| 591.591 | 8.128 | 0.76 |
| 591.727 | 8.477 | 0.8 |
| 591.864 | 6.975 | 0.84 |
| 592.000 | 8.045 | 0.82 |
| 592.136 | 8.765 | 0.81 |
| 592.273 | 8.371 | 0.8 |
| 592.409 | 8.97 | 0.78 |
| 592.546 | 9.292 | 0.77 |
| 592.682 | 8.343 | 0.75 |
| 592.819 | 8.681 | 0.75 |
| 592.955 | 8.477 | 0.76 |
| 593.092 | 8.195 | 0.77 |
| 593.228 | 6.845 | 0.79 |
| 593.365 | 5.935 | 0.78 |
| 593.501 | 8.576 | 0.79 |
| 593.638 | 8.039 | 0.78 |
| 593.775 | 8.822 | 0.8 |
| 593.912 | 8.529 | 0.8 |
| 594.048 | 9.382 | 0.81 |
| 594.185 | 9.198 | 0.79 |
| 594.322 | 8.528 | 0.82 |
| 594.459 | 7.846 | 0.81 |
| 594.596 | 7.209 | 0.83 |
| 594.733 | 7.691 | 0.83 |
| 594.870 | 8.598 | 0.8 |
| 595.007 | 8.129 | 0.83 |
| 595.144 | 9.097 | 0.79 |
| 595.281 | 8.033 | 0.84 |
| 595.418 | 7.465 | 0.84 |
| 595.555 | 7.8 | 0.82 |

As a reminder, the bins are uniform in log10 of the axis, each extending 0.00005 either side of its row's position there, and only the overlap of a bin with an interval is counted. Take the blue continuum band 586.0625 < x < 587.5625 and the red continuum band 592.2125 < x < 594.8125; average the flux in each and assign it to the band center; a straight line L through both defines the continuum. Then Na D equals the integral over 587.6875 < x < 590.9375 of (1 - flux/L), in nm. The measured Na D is 0.33 nm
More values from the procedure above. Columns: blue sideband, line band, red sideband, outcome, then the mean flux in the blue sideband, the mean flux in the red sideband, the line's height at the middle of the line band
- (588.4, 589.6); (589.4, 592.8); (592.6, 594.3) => -0.13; 7.31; 8.27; 7.76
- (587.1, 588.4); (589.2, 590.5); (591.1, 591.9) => 0.18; 9.34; 8.37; 8.8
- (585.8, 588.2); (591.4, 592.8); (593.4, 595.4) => 0.01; 8.86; 8.34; 8.5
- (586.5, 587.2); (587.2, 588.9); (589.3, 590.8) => -0.11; 8.83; 7.64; 8.38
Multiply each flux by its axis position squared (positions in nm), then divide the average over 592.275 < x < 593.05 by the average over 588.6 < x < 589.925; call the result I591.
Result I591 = 1.2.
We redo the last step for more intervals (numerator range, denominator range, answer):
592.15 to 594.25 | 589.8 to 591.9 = 1.05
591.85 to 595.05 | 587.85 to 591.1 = 1.09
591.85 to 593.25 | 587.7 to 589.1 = 1.06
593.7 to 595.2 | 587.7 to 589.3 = 1.09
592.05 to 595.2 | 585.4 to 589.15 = 1.01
